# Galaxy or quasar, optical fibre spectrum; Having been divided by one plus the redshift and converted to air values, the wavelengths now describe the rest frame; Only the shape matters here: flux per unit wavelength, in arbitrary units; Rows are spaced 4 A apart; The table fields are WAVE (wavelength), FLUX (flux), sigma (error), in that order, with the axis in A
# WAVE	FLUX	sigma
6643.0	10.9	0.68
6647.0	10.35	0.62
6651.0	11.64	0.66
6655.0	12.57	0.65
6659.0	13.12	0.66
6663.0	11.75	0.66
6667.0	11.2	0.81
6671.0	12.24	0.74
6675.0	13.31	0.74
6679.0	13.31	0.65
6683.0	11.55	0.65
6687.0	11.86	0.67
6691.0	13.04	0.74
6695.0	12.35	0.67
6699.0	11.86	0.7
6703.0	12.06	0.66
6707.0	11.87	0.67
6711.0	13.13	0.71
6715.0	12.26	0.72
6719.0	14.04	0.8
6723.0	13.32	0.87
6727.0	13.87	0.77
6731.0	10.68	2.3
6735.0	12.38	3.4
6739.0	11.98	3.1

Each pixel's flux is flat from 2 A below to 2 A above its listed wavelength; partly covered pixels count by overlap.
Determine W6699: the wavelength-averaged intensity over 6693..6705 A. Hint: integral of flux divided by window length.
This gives 12.1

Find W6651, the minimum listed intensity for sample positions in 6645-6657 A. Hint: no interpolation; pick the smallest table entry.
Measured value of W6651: 10.35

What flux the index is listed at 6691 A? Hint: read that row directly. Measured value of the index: 13.04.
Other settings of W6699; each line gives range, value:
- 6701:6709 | 12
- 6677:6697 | 12.4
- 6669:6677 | 12.8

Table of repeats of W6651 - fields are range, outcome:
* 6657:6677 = 11.2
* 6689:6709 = 11.86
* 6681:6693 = 11.55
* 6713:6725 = 12.26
